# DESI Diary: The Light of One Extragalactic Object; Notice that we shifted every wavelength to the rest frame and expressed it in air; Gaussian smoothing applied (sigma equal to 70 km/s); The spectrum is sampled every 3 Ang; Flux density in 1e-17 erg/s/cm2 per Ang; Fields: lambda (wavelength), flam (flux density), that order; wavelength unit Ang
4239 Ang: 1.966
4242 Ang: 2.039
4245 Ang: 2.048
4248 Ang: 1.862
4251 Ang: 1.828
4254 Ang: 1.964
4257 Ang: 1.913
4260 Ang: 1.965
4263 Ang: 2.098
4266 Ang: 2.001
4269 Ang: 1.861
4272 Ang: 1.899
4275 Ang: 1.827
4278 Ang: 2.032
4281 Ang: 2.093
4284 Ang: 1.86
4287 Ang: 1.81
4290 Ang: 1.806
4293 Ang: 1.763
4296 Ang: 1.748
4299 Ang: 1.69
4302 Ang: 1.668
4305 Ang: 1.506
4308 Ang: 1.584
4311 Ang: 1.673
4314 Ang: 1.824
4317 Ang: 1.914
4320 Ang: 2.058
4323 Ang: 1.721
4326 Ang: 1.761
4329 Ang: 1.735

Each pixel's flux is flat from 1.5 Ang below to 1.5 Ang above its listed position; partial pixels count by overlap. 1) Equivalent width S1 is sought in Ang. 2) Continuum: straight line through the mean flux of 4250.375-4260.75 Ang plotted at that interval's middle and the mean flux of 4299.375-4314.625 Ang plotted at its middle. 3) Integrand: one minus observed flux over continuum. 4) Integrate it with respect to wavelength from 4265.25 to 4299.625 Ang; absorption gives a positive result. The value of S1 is -1.7 Ang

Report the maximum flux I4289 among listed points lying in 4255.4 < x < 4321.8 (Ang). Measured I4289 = 2.098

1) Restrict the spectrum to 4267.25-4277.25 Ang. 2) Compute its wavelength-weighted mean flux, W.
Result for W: 1.88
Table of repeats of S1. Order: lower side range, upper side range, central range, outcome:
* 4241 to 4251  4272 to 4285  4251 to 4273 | 0.0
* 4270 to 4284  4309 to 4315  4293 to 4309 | 1.3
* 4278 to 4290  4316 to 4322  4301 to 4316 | 2.3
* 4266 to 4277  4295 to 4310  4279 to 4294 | -0.9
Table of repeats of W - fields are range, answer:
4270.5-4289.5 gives 1.91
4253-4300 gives 1.9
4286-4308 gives 1.7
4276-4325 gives 1.8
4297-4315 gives 1.66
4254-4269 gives 1.98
